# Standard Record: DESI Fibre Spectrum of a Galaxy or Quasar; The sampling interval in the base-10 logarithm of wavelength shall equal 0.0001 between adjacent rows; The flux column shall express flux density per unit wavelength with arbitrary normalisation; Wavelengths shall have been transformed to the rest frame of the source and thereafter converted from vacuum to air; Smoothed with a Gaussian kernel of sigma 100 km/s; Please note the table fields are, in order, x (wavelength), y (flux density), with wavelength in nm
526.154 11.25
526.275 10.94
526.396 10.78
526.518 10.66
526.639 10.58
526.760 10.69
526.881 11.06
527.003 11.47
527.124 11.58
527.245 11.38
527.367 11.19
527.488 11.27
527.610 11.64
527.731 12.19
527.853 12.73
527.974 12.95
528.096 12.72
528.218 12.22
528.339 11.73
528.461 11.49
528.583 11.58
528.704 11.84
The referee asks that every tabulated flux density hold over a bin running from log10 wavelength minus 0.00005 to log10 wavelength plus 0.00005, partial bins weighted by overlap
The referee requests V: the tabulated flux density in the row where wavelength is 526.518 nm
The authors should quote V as 10.66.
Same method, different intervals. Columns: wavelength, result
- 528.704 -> 11.84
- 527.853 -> 12.73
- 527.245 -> 11.38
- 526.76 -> 10.69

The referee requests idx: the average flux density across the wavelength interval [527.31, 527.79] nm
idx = 11.6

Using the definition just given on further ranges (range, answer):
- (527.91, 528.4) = 12.4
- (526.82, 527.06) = 11.2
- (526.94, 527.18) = 11.5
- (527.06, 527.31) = 11.5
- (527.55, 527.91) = 12.2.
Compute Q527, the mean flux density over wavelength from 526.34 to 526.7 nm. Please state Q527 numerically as 10.7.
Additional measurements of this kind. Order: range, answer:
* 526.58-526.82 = 10.6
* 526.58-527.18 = 11.1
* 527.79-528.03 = 12.8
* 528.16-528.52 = 11.8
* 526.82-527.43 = 11.3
